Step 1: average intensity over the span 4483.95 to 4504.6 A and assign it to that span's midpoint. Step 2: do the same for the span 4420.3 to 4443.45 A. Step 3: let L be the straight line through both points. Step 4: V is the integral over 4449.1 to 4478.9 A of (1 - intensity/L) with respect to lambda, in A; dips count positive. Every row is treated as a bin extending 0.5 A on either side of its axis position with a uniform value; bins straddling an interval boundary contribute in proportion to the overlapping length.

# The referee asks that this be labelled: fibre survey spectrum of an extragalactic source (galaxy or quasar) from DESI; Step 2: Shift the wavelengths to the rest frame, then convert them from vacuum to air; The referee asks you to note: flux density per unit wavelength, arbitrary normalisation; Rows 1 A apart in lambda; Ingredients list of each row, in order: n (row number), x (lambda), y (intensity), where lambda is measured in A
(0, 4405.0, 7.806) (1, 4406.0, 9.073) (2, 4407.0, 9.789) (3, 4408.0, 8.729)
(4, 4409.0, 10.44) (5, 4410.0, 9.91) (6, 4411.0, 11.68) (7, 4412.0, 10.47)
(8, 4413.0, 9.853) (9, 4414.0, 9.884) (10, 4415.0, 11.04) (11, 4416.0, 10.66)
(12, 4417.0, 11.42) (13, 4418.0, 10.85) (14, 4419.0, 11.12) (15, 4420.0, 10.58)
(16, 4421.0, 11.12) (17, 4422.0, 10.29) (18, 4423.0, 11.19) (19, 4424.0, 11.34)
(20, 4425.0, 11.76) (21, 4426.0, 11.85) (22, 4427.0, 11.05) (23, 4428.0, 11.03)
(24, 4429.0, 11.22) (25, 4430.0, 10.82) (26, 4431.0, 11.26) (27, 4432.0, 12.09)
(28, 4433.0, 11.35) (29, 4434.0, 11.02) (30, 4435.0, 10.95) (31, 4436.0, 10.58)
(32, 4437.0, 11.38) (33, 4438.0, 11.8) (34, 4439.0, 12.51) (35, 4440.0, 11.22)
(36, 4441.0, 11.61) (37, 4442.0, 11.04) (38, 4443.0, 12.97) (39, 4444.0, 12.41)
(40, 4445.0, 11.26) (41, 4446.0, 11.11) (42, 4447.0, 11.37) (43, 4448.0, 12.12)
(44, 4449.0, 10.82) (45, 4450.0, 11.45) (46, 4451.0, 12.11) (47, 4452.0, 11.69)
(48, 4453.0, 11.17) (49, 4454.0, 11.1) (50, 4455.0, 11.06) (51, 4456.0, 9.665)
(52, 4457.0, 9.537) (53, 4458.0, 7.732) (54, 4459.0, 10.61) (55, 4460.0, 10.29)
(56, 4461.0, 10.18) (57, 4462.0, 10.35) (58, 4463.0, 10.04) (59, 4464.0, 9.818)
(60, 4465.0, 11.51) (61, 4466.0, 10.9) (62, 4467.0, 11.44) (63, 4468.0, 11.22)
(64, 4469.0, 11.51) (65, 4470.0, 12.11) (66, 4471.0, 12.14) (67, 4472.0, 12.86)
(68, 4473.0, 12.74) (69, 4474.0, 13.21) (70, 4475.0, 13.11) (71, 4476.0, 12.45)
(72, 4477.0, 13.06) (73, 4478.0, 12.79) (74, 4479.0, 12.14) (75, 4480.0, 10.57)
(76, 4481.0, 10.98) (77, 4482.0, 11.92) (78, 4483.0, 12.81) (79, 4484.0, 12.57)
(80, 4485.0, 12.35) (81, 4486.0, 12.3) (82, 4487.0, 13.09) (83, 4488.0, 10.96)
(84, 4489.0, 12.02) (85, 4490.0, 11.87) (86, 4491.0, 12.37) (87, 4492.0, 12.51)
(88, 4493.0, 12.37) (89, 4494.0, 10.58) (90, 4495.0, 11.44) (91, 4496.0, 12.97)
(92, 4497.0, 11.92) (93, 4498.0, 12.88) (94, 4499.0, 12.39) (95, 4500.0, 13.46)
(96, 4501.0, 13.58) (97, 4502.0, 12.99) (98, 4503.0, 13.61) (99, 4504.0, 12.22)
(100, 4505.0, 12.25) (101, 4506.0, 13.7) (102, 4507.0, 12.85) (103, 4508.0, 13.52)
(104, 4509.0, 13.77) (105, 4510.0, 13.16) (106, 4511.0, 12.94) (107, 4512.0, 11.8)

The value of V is 1.5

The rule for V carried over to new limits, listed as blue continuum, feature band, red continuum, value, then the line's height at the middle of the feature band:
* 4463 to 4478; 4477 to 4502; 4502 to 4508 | 0.6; 12.5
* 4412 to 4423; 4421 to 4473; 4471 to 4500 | 0.8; 11.4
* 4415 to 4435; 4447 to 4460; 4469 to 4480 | 1.3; 11.9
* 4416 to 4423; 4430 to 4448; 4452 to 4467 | -1.5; 10.6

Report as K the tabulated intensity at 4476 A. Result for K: 12.45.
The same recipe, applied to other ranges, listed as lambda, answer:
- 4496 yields 12.97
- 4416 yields 10.66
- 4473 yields 12.74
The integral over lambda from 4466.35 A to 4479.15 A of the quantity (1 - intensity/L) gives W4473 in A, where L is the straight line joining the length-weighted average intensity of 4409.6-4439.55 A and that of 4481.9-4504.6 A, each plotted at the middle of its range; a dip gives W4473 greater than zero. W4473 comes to -0.4 A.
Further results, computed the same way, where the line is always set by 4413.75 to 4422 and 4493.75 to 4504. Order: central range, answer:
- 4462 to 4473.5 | 0.5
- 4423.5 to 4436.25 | -0.2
